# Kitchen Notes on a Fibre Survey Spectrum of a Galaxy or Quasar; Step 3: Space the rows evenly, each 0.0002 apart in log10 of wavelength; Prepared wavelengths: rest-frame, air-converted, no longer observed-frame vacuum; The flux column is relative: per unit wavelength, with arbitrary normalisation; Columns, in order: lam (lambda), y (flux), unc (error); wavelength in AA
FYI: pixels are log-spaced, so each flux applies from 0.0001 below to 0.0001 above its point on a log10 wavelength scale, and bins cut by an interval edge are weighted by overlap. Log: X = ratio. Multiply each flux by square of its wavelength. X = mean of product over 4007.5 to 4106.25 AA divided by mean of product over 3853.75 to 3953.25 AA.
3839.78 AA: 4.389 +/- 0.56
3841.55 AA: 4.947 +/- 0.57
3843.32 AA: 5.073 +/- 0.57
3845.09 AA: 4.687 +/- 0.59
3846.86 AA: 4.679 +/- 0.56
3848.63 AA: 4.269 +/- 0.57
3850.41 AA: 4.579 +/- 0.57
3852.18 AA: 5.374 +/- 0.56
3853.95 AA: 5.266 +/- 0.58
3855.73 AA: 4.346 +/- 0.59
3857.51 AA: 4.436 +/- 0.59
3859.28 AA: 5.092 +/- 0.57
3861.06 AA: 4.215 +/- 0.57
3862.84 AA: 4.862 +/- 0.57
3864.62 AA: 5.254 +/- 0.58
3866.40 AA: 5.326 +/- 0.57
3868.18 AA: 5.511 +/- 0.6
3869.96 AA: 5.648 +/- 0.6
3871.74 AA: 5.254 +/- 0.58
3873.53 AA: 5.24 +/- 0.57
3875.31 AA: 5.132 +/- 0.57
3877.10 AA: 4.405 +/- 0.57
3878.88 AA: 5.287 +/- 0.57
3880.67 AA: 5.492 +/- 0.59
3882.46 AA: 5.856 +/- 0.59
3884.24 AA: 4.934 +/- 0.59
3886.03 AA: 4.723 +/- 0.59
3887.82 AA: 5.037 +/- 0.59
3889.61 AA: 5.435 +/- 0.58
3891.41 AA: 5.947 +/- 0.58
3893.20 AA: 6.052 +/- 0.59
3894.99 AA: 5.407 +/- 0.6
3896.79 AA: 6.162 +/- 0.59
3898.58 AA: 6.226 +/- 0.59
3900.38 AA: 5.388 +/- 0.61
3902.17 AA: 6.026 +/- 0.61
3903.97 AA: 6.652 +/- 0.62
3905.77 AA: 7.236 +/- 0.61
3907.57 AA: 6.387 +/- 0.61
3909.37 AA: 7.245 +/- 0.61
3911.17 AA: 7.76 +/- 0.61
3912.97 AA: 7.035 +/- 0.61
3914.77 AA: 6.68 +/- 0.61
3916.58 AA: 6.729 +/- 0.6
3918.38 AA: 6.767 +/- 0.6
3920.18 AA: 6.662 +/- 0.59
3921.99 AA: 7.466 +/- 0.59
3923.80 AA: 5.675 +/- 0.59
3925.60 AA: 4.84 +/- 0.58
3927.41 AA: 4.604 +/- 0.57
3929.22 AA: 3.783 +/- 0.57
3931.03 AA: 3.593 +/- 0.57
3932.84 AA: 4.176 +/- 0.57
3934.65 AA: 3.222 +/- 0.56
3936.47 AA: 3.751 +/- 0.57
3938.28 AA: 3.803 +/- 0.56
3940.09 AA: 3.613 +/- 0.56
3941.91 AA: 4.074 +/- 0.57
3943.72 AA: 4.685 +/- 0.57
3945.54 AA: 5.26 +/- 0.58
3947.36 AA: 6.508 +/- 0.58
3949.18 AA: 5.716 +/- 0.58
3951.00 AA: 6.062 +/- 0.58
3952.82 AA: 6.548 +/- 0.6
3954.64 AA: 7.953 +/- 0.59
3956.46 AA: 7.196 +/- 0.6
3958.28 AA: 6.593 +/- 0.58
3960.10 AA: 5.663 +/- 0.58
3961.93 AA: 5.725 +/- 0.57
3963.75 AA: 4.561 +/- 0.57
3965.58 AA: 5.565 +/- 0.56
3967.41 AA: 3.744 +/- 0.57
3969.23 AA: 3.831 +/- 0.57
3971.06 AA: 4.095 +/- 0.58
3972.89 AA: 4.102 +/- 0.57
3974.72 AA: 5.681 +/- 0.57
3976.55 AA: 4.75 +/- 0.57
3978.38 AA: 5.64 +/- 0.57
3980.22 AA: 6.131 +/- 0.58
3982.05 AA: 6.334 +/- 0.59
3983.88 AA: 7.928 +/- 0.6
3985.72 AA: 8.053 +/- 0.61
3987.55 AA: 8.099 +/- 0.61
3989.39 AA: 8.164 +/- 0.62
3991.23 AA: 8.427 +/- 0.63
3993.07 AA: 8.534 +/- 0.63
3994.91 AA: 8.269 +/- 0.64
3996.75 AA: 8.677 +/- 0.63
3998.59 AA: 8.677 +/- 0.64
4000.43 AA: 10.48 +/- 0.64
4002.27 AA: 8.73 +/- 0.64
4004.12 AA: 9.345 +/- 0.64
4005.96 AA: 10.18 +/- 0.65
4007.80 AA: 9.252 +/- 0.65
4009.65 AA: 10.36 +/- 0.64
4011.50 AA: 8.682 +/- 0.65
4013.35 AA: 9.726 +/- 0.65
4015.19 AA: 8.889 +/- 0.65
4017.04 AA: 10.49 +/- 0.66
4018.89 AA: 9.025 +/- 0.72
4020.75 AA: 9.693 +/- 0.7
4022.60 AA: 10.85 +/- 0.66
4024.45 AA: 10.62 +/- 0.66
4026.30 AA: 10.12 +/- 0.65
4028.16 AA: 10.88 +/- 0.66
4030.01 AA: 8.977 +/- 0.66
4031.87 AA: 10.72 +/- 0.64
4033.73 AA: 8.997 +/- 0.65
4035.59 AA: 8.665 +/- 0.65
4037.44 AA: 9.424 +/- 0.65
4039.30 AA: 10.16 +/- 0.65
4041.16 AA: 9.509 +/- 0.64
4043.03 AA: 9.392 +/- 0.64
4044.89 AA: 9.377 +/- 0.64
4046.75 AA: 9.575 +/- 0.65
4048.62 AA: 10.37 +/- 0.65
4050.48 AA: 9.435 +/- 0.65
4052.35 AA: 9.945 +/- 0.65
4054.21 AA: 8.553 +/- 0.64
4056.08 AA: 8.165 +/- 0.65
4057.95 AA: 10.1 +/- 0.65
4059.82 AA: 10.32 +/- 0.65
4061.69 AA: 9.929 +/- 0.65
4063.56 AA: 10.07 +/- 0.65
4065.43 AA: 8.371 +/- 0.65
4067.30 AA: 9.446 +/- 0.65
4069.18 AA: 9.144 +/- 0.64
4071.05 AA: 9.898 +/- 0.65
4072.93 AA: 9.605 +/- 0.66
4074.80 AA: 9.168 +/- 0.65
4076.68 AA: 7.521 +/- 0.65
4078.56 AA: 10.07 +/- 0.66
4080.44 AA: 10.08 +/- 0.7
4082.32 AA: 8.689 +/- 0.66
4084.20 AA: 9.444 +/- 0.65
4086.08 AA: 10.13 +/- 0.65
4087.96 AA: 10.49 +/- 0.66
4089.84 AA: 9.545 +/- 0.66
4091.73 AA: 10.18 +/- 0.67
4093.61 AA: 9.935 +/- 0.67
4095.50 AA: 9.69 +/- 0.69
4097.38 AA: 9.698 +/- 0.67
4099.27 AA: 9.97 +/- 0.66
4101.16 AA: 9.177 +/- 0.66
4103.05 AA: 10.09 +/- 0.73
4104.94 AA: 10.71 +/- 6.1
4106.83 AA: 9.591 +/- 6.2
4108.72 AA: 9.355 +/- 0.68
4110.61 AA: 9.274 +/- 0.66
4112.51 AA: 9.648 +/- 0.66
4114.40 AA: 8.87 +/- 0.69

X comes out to 1.9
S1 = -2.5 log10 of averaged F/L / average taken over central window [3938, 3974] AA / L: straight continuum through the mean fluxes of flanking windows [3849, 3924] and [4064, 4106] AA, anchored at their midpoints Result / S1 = 0.31 mag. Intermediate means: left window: 5.71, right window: 9.6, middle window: 5.29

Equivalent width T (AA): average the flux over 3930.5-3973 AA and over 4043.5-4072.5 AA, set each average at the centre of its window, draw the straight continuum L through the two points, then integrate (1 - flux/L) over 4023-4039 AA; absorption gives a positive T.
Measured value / -2.85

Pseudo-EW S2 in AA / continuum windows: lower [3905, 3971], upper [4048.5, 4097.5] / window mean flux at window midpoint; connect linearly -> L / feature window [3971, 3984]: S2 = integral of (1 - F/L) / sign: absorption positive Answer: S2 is 2.3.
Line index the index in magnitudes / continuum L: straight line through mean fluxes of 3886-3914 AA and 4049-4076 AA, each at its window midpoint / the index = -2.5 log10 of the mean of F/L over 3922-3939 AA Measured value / 0.49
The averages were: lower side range 6.22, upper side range 9.44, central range 4.34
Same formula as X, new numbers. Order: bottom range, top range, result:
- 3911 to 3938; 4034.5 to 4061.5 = 1.87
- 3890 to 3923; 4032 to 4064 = 1.57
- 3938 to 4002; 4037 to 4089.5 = 1.58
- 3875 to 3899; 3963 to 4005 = 1.33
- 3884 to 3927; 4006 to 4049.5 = 1.67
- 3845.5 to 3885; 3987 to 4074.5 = 2.05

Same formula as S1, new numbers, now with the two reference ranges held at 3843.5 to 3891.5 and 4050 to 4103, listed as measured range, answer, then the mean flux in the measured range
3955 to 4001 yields 0.135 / 6.59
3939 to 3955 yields 0.225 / 5.5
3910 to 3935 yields 0.085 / 5.71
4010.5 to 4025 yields -0.175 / 9.73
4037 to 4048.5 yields -0.096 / 9.63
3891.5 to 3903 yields -0.040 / 5.88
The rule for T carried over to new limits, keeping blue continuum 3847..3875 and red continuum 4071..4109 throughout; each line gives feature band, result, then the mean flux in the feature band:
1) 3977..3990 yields 0.72 AA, 7.08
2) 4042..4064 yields -1.68 AA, 9.59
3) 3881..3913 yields -1.80 AA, 6.05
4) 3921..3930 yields 1.40 AA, 5.3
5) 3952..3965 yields 1.24 AA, 6.3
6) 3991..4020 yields -4.81 AA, 9.26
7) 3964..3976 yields 4.49 AA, 4.51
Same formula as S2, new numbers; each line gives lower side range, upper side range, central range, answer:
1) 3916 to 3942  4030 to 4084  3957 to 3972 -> 2.6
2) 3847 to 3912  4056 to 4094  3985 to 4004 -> -1.8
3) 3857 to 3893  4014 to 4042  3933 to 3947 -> 5.9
